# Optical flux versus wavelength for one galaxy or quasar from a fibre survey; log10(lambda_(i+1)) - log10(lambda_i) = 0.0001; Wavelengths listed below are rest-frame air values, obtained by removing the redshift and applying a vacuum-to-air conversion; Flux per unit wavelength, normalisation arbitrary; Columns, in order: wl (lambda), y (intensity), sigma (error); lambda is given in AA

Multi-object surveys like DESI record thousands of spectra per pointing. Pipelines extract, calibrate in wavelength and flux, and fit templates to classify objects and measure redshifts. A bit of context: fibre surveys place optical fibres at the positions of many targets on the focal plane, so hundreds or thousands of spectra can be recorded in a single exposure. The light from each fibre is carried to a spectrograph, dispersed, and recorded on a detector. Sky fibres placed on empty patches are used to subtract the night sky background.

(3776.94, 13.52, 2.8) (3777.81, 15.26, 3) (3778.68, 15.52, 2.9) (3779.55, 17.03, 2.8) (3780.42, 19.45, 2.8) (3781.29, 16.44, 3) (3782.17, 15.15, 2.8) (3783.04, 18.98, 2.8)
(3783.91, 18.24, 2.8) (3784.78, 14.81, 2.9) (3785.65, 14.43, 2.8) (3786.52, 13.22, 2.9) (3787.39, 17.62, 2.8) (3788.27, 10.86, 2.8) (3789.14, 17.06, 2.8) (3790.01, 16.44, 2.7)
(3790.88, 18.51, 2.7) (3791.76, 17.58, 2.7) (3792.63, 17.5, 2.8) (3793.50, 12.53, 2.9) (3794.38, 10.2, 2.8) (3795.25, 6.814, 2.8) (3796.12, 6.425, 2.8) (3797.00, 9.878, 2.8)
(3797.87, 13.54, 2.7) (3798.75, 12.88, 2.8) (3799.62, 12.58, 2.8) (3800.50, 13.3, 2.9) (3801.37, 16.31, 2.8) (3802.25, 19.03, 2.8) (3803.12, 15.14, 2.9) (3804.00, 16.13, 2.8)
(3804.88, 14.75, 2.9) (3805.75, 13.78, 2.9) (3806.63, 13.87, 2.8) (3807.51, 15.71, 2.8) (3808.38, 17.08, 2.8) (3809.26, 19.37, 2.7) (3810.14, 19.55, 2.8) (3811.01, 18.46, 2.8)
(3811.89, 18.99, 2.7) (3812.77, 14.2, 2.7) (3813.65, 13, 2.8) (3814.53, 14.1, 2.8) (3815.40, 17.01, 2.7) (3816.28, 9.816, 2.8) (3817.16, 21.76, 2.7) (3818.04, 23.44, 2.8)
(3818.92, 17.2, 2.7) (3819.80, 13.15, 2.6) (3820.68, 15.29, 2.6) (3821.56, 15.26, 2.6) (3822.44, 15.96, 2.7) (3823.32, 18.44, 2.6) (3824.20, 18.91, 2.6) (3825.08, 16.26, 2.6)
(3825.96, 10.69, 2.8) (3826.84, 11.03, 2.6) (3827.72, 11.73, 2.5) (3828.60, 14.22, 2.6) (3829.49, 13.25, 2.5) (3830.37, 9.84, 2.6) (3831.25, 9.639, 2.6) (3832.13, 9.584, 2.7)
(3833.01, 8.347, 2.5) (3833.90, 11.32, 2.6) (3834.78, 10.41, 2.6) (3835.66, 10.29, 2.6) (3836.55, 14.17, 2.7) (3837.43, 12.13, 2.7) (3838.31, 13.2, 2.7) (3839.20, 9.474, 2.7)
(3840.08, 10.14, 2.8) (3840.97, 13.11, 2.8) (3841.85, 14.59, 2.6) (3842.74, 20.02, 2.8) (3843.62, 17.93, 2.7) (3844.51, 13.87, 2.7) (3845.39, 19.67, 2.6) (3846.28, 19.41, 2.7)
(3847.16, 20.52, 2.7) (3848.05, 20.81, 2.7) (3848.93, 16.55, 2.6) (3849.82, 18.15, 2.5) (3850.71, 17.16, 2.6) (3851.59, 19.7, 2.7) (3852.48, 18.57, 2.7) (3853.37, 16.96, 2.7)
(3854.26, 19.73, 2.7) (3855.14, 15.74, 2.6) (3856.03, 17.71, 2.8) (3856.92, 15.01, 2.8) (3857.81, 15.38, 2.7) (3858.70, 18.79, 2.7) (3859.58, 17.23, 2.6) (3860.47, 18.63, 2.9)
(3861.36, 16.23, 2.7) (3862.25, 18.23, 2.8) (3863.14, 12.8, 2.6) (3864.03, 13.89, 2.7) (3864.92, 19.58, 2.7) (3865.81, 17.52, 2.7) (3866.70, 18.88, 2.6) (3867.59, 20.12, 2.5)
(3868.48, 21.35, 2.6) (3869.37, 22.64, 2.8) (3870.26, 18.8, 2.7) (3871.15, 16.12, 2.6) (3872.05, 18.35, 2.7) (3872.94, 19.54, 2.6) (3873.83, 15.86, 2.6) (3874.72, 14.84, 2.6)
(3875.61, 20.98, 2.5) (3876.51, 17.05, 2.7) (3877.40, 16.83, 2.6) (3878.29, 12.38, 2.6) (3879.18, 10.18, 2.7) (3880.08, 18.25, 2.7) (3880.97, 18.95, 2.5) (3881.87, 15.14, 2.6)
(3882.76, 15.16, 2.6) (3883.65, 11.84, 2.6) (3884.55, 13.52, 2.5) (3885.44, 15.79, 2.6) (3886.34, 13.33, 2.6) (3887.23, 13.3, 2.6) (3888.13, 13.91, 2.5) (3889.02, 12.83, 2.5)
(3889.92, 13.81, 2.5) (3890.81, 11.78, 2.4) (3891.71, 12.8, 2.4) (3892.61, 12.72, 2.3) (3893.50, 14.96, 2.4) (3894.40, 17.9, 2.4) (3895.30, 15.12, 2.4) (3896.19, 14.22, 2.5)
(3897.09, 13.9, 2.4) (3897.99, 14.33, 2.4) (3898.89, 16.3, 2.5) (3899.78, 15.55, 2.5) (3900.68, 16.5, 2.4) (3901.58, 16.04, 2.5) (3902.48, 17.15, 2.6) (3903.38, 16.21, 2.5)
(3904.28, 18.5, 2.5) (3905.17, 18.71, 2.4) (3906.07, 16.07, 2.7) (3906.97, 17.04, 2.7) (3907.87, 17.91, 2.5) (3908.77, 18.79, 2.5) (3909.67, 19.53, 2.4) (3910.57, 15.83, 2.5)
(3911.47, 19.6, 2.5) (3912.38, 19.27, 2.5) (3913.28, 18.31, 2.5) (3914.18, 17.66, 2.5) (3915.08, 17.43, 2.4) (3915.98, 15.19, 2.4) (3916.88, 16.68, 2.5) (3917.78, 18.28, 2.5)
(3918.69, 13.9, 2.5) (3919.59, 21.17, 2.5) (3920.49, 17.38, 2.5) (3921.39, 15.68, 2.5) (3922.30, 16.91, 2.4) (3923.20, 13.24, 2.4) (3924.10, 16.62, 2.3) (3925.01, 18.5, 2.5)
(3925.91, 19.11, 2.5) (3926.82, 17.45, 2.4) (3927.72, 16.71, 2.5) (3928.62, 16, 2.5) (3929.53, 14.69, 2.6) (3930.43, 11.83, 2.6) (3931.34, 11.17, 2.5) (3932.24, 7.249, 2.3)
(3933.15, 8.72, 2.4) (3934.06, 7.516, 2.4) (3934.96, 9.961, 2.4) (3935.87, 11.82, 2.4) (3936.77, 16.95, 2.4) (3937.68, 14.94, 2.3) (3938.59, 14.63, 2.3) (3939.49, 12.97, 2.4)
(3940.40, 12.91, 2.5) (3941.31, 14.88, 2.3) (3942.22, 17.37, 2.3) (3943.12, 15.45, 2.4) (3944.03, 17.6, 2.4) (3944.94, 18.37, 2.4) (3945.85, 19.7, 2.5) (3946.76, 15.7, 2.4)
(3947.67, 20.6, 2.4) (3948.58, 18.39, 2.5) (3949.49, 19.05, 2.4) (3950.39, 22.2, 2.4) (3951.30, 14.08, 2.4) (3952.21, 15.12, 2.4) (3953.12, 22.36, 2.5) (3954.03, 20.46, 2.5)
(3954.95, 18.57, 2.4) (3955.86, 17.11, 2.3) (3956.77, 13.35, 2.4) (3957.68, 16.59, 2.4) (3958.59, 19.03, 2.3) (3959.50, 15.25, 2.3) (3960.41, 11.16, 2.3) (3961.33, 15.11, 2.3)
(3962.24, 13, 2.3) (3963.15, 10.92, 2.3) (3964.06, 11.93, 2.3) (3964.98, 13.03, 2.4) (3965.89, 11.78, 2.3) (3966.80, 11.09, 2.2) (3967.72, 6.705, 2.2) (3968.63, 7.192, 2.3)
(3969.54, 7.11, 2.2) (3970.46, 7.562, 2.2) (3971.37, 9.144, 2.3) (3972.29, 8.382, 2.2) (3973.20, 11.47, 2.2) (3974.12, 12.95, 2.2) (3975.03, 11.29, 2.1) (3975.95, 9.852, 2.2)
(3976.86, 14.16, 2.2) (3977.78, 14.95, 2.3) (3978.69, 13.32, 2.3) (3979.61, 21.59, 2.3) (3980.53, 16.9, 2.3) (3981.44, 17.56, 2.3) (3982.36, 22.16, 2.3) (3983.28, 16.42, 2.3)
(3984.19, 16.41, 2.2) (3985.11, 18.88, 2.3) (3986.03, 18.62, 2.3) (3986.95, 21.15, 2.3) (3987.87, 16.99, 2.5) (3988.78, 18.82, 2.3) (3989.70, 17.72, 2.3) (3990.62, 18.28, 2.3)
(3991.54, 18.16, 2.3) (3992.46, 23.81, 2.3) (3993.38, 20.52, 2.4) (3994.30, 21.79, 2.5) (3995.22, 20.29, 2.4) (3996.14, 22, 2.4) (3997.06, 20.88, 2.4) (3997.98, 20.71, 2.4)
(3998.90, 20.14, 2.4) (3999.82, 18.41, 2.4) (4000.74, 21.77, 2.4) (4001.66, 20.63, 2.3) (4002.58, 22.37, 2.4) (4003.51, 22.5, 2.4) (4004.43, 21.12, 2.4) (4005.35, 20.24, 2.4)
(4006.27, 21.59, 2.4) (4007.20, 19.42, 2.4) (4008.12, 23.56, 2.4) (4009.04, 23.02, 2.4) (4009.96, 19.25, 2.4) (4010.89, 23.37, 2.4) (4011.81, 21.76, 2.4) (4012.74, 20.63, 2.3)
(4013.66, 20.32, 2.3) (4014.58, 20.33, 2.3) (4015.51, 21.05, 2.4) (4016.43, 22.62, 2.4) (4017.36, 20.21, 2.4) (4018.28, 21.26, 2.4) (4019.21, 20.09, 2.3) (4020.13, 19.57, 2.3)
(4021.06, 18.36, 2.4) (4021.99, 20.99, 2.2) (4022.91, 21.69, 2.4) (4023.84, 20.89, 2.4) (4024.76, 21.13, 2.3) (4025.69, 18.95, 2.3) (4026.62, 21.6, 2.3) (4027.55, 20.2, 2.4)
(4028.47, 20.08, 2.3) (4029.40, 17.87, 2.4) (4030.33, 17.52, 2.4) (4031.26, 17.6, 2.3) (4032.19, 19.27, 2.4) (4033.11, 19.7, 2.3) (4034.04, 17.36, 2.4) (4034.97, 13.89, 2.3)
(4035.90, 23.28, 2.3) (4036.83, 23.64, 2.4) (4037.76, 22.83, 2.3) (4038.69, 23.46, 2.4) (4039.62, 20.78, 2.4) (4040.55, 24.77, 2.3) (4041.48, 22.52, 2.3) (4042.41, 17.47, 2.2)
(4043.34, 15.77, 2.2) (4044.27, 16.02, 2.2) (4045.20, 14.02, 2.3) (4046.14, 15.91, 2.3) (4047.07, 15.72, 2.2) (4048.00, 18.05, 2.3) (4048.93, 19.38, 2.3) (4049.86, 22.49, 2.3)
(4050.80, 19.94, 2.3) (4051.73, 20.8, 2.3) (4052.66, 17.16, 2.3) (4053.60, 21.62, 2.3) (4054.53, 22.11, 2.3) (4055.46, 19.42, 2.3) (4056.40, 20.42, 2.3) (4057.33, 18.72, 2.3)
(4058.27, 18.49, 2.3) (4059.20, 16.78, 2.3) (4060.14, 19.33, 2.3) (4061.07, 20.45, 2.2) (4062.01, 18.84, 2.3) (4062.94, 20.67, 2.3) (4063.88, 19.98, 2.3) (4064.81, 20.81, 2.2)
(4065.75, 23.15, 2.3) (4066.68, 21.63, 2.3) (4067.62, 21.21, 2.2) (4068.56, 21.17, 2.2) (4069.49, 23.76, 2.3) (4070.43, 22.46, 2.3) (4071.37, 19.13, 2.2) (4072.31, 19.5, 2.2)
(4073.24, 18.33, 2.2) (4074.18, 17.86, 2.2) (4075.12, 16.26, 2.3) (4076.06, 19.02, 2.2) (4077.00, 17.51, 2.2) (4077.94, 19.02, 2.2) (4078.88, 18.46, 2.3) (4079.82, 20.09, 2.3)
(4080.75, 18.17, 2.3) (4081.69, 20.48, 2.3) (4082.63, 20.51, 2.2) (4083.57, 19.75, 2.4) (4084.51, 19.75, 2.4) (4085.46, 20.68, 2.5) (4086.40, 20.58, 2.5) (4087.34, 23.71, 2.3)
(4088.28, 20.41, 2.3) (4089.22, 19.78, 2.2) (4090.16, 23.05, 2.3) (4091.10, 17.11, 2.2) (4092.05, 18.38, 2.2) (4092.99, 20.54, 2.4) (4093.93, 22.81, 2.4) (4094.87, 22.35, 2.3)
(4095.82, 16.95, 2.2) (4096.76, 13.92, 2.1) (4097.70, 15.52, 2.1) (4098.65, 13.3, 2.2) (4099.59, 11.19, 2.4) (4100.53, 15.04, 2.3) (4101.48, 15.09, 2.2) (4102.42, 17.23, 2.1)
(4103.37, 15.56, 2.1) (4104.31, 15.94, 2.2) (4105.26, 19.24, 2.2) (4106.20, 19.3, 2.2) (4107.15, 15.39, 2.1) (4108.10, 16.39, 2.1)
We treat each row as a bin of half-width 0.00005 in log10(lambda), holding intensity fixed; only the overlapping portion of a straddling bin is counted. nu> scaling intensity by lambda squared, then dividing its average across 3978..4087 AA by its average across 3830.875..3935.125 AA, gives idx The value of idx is 1.36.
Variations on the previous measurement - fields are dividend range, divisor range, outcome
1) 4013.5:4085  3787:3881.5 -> 1.41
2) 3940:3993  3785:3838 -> 1.17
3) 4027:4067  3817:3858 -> 1.43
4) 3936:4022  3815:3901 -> 1.18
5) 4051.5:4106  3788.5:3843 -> 1.54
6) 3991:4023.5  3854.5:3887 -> 1.34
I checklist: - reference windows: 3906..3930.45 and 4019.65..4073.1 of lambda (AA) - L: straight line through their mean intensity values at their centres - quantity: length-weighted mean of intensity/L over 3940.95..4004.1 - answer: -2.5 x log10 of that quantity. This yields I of 0.11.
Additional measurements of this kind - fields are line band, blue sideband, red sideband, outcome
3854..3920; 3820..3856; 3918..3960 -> -0.08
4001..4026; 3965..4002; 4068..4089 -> -0.21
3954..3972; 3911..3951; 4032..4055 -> 0.32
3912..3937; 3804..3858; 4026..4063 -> 0.13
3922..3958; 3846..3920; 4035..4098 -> 0.13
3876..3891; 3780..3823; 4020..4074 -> 0.17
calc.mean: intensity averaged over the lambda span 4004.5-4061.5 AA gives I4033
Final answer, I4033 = 20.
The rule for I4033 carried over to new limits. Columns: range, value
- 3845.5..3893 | 16.6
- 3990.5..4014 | 21.1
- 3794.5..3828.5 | 15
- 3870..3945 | 15.6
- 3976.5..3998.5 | 18.9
